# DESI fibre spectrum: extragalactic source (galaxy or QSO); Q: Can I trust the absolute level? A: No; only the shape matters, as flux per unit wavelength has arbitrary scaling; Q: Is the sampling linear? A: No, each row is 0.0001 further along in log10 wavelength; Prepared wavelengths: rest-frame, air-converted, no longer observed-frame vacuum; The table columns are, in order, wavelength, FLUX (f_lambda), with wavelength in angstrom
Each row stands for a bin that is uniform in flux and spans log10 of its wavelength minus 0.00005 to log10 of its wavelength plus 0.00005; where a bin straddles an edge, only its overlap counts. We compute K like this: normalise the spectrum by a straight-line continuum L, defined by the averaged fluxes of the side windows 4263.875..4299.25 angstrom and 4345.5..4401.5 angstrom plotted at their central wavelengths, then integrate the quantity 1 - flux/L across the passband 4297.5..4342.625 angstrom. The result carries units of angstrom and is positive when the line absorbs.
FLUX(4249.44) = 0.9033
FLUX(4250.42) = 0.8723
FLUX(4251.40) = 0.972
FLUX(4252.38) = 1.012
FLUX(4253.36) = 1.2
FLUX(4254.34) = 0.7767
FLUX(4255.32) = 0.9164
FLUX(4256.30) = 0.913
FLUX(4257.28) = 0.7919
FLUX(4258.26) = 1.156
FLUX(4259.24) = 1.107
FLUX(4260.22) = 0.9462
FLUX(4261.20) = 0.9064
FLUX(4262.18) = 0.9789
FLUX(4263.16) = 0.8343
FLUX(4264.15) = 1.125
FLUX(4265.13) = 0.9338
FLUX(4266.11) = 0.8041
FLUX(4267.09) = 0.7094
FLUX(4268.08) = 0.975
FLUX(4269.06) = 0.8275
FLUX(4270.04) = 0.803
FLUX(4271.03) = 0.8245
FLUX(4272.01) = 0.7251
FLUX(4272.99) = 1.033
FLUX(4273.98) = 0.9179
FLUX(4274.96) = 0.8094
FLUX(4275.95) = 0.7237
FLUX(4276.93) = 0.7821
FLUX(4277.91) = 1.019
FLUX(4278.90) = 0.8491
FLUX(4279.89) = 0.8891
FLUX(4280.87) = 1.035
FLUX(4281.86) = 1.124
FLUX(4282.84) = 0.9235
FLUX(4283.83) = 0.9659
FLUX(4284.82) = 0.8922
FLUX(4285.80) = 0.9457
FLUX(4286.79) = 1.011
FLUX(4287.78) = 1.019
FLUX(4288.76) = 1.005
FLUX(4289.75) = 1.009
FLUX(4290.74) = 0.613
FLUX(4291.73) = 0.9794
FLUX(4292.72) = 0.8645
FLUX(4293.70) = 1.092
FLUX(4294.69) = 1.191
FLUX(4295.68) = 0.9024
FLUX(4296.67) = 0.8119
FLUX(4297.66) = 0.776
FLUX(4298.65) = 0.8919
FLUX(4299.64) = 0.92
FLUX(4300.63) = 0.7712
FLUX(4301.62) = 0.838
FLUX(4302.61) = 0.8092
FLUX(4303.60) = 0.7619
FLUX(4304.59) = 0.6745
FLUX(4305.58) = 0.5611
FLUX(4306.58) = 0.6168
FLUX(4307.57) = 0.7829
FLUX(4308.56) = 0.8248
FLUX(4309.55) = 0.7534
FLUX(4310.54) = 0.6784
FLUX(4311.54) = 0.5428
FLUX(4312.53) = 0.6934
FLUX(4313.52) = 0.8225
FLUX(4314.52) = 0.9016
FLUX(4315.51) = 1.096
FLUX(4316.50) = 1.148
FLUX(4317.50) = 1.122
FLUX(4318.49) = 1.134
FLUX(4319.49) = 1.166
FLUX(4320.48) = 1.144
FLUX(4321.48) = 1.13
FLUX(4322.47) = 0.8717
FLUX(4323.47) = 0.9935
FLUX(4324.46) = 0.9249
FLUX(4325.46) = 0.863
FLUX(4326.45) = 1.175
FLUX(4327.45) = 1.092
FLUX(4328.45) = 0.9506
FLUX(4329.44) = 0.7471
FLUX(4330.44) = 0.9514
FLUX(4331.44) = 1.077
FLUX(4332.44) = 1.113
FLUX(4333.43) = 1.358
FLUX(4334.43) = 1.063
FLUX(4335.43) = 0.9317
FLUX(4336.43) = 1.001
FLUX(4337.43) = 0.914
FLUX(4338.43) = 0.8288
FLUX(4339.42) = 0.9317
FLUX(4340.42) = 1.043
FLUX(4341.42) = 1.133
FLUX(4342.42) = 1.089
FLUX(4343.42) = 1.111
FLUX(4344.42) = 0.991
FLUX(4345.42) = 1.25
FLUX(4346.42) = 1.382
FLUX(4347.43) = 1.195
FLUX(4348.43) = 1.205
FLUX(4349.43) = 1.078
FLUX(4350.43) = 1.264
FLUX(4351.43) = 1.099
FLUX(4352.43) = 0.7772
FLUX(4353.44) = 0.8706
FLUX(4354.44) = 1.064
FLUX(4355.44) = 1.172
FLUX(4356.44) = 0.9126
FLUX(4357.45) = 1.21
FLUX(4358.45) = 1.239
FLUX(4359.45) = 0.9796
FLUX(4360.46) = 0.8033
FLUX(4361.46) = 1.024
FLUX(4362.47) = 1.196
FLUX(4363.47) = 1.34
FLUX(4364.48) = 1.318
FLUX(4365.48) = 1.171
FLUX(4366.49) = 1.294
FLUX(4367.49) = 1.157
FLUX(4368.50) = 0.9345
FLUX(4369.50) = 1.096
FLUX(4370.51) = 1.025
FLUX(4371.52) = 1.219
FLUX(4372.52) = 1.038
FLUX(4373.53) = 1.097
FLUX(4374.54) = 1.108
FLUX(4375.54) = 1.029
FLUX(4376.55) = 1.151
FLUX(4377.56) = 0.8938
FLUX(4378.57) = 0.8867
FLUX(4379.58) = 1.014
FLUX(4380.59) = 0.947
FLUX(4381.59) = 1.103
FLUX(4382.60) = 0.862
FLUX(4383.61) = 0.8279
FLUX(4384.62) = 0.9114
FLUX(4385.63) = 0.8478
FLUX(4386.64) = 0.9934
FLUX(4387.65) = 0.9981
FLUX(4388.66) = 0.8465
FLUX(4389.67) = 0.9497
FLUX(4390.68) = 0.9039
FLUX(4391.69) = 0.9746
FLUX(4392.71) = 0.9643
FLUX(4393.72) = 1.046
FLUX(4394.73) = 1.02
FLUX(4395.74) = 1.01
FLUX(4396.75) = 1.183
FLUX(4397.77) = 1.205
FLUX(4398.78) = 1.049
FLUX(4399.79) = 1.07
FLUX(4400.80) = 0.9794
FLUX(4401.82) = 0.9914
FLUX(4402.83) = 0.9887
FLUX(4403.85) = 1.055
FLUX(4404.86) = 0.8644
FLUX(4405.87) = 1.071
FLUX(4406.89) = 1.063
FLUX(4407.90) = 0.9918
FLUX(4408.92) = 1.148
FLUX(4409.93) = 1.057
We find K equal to 2.1 angstrom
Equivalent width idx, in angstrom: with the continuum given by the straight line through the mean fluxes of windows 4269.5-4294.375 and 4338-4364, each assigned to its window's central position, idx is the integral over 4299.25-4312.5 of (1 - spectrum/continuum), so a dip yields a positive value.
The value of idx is 3.3 angstrom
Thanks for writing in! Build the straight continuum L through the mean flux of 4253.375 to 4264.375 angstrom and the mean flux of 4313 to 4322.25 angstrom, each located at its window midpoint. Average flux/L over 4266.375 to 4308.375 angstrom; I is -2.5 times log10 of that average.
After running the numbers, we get 0.16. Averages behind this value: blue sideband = 0.956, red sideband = 1.07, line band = 0.872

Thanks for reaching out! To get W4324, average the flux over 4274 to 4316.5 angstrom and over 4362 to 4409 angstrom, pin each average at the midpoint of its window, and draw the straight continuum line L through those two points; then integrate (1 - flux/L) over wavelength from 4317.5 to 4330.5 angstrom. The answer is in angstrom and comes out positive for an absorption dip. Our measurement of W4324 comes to -1.4 angstrom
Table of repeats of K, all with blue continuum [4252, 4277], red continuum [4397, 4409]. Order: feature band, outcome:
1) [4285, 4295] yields -0.4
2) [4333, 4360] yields -2.5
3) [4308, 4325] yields 0.3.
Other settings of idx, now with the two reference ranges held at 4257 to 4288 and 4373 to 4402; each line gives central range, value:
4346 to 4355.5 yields -1.32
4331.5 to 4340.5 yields -0.58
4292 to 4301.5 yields 0.23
